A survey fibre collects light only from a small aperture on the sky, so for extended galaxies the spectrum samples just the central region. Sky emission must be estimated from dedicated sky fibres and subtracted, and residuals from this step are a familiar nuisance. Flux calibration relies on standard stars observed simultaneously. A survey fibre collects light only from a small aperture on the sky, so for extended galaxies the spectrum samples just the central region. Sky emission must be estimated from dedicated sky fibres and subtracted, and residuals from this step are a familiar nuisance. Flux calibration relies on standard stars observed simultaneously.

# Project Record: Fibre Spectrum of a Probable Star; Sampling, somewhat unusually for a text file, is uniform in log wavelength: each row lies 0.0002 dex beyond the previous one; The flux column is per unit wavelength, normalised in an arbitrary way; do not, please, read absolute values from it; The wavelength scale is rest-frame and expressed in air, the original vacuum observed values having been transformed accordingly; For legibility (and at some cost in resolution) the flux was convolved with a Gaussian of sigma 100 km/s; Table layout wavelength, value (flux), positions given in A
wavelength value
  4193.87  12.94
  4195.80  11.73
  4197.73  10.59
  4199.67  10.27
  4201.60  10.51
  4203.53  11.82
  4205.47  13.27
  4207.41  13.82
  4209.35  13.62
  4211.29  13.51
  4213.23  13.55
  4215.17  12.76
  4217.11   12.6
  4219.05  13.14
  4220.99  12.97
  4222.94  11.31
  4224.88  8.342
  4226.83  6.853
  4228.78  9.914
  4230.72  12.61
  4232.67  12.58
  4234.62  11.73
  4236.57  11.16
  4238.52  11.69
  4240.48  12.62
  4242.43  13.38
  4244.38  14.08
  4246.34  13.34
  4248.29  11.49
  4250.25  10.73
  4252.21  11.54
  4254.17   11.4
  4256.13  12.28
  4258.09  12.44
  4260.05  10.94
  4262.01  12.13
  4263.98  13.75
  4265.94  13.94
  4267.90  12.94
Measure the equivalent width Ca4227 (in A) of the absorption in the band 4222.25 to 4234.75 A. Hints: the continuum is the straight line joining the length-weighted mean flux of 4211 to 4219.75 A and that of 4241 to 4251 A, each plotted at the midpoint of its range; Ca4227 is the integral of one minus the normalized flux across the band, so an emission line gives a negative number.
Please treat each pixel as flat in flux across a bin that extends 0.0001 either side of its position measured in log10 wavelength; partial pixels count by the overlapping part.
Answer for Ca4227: 2.4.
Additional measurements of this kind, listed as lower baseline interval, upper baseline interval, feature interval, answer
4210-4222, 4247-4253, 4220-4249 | 1.2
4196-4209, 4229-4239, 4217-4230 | 1.3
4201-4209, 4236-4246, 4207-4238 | 1.8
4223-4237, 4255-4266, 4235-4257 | -1.2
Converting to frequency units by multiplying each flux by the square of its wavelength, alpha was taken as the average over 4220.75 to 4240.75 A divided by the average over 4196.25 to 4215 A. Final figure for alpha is 0.9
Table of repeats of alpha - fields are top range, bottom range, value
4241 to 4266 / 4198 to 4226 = 1.04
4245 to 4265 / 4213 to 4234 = 1.07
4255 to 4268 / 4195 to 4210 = 1.09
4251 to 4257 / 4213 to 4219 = 0.92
